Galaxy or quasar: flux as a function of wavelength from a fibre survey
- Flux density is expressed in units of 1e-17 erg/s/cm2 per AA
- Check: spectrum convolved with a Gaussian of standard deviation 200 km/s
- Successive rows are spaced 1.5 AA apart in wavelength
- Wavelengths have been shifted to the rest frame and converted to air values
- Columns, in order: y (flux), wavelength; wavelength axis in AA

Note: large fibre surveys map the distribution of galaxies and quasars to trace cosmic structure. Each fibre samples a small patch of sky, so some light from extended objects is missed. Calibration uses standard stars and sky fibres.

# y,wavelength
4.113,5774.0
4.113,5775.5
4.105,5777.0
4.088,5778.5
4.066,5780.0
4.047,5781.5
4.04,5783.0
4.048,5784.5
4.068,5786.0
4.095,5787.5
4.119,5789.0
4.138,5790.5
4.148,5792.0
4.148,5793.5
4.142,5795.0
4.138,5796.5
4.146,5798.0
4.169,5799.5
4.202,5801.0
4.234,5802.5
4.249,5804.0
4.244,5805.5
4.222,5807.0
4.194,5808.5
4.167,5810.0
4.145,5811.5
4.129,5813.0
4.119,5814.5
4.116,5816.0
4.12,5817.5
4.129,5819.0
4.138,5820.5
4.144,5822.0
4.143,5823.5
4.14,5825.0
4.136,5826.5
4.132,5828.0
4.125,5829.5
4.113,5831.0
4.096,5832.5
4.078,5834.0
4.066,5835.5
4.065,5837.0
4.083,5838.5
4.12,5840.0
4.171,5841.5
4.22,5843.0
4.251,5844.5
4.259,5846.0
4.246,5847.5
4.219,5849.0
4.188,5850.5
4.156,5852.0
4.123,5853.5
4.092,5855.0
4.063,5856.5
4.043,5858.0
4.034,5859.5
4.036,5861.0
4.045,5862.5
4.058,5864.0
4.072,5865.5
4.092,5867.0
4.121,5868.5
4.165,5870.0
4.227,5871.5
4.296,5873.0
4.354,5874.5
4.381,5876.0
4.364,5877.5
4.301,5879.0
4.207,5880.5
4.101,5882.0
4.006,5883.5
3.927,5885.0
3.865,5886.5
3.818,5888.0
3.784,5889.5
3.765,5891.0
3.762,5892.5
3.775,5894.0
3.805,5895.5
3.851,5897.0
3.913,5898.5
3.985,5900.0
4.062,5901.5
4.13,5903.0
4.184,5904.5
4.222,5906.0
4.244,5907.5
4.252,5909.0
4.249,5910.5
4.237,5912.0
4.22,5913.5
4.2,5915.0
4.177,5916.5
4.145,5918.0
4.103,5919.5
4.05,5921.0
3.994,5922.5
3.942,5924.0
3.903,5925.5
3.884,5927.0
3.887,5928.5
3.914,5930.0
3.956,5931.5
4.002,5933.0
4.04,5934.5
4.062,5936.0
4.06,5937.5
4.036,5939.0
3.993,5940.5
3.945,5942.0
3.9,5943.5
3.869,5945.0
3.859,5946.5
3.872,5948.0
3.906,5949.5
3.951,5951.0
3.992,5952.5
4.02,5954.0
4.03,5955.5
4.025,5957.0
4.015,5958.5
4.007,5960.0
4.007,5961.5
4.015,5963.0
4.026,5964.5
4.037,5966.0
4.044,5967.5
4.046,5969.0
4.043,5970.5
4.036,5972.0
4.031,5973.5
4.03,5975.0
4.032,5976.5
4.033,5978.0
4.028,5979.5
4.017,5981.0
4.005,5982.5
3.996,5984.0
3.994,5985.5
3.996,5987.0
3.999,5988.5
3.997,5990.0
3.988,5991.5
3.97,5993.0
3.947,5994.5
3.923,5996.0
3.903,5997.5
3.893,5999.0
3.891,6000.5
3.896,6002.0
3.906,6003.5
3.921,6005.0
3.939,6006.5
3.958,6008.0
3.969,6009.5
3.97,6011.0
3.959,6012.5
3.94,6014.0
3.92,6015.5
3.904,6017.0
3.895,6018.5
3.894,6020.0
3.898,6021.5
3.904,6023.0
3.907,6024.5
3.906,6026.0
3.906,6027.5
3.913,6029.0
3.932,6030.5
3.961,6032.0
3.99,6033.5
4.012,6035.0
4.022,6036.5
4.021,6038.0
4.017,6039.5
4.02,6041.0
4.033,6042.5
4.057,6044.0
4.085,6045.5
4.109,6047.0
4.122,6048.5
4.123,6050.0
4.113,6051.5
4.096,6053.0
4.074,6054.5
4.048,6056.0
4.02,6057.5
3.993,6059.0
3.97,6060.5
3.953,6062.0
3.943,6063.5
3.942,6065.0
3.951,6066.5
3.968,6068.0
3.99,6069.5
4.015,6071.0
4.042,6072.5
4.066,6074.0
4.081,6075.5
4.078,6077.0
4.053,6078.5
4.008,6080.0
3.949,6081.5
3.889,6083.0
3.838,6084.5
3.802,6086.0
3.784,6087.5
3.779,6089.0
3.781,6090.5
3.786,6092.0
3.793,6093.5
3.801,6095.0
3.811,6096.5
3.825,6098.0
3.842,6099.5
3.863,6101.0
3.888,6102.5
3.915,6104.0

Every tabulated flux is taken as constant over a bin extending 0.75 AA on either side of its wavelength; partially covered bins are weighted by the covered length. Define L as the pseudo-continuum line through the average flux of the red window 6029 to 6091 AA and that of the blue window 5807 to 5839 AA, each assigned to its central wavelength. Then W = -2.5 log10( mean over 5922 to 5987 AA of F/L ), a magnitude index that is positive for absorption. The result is 0.017 mag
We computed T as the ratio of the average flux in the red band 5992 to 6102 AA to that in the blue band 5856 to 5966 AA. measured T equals 1.0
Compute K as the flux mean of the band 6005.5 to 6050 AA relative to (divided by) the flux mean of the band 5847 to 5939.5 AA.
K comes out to 0.98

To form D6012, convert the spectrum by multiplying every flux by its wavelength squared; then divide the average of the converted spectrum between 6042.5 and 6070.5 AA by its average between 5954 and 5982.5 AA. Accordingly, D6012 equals 1.03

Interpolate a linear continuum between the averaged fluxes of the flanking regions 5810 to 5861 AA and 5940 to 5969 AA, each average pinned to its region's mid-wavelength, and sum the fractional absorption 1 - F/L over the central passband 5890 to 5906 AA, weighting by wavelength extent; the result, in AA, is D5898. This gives 0.5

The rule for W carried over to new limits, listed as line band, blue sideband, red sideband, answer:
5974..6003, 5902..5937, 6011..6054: 0.01 mag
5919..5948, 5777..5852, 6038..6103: 0.03 mag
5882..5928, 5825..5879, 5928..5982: 0.01 mag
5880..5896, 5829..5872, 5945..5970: 0.05 mag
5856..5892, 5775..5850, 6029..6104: 0.00 mag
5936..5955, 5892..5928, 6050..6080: 0.02 mag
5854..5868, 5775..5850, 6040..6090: 0.01 mag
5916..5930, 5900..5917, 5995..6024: 0.04 mag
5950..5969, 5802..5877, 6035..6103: 0.01 mag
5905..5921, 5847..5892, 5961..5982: -0.03 mag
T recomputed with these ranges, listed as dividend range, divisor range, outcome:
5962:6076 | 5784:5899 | 0.97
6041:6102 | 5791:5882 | 0.95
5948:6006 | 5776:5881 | 0.96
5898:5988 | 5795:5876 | 0.97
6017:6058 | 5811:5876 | 0.97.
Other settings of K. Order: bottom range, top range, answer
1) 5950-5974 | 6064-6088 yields 0.99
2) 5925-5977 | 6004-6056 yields 1.00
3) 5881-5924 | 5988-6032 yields 0.98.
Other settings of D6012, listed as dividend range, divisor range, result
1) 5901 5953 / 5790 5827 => 1.01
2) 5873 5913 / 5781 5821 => 1.01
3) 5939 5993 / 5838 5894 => 1.01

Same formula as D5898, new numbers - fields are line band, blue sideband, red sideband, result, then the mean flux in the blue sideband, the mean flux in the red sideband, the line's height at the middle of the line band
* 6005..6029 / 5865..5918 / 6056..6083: 0.6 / 4.09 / 4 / 4.03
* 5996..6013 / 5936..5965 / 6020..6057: 0.3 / 3.98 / 4.01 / 4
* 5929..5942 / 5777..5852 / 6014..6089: 0.2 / 4.14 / 3.98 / 4.06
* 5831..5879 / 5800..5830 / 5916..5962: -0.6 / 4.16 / 3.98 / 4.1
